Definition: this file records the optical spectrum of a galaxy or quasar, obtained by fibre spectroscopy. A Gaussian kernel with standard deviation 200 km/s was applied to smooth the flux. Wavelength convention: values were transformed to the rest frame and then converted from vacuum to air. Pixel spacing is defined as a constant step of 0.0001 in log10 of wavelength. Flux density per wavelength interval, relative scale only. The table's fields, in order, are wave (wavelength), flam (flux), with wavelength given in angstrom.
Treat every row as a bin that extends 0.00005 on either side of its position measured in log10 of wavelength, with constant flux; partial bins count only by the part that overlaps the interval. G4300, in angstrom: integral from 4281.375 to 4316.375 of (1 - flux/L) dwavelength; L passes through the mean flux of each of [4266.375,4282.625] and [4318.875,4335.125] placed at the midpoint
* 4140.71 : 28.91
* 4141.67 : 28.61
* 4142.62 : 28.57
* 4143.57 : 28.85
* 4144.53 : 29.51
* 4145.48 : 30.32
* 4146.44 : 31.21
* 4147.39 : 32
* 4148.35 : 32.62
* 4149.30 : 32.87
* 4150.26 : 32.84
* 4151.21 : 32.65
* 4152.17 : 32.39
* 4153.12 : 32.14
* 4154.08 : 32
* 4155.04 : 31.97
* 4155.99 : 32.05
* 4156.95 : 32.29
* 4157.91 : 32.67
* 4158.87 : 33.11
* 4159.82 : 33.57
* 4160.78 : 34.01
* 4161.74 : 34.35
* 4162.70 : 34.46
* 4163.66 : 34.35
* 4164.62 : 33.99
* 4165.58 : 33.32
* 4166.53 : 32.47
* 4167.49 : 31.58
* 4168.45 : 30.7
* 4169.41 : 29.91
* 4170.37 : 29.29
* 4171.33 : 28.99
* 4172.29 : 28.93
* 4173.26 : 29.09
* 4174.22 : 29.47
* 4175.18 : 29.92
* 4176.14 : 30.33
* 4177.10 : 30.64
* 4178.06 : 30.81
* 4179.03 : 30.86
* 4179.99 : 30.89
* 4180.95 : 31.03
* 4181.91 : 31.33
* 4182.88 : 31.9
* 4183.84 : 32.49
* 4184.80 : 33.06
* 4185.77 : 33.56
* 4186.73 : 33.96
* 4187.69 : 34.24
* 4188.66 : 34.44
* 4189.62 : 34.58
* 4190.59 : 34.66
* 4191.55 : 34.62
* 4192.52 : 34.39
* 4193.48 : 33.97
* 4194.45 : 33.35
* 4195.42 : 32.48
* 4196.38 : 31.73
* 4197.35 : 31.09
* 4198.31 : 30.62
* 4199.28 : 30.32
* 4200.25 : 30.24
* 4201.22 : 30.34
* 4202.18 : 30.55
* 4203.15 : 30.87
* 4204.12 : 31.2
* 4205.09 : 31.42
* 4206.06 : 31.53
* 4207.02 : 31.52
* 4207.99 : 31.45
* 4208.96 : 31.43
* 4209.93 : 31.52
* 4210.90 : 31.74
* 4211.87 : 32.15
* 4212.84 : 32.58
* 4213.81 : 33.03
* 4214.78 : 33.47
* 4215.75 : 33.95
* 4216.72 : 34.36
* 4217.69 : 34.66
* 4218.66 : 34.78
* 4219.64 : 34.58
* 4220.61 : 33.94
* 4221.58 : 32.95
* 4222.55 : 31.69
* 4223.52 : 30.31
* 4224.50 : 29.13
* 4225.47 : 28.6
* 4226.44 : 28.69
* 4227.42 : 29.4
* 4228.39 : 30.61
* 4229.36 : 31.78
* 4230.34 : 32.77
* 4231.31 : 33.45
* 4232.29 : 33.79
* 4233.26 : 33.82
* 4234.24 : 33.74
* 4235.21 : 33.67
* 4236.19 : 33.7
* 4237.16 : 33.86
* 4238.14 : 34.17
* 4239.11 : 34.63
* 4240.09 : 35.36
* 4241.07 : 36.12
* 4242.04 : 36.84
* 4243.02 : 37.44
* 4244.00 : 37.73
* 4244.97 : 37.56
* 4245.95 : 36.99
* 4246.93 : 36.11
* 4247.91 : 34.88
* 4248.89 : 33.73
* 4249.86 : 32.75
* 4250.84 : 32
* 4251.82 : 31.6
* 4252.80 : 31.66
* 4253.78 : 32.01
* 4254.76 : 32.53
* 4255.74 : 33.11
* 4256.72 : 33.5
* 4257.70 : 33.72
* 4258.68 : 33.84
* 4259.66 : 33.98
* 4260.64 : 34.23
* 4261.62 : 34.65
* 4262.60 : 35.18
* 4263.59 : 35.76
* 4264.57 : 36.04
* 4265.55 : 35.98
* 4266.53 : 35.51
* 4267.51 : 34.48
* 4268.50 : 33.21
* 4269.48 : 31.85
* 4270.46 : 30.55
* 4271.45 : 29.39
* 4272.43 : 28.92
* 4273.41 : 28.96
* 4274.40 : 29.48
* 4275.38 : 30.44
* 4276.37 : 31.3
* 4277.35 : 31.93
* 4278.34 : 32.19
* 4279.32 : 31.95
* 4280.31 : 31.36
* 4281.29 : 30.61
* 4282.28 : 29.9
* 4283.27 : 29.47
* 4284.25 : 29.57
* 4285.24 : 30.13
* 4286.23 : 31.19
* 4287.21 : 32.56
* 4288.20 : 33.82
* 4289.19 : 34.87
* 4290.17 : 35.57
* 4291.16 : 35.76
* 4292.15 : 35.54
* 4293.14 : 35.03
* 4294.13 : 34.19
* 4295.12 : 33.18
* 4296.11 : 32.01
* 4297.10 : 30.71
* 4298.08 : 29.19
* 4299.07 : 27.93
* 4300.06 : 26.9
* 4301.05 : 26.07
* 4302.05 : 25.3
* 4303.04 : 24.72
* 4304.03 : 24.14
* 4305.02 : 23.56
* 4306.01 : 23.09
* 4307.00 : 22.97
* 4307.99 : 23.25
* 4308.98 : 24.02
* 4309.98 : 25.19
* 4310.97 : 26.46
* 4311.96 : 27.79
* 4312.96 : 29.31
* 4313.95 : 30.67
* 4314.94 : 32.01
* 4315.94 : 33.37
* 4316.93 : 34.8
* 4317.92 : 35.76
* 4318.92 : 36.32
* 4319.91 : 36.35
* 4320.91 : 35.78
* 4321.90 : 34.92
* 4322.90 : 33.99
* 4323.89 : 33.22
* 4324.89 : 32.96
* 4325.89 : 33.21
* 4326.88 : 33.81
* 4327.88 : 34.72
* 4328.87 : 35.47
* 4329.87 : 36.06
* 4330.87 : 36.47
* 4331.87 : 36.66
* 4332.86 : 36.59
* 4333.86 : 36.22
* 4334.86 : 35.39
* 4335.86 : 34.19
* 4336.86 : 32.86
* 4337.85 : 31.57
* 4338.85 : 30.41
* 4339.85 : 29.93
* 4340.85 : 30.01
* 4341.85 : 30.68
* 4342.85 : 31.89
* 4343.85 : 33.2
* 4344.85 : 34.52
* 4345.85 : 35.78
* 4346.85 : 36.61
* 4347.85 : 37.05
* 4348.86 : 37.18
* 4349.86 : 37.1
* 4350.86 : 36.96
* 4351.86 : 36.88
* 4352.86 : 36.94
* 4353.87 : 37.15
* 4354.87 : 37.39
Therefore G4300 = 3.78 angstrom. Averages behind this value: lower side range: 31.2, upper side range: 35.2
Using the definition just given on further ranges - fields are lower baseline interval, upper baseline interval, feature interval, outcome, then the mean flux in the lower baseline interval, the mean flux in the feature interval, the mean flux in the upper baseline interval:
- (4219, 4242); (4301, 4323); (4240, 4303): -3.6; 32.7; 32.7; 29.1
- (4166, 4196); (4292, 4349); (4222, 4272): -2.7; 31.9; 33.5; 31.7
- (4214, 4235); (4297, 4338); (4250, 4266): -0.9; 32.4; 33.7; 31.1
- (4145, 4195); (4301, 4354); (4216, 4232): 0.1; 32.2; 32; 32.3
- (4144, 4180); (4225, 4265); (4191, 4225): 0.7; 31.7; 32.2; 33.8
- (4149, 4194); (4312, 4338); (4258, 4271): -0.3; 32.3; 34.2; 34.3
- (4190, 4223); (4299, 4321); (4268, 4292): -1.6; 32.5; 31.5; 28.4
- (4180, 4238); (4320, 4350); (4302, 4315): 3.1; 32.4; 25.7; 34.3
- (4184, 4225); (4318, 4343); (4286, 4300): 0.3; 32.5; 32.8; 34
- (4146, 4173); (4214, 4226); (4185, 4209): 0.1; 32.2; 32.4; 32.7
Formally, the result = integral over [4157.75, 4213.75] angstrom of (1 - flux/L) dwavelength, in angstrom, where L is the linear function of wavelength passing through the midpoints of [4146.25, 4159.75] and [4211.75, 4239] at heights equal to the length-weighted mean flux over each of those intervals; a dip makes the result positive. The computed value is 1.0 angstrom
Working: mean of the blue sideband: 32.4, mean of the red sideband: 32.7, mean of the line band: 32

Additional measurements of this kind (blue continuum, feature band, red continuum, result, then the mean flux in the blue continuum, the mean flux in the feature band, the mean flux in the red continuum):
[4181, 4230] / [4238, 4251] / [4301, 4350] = -1.4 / 32.2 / 35.6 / 31.9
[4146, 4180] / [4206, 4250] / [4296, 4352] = -2.1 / 31.8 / 33.4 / 31.8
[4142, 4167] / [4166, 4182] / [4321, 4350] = 1.1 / 32.3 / 30.4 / 34.2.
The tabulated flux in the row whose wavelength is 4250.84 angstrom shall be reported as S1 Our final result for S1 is 32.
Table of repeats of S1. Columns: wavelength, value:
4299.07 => 27.93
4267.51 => 34.48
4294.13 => 34.19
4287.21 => 32.56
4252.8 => 31.66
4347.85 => 37.05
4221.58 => 32.95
